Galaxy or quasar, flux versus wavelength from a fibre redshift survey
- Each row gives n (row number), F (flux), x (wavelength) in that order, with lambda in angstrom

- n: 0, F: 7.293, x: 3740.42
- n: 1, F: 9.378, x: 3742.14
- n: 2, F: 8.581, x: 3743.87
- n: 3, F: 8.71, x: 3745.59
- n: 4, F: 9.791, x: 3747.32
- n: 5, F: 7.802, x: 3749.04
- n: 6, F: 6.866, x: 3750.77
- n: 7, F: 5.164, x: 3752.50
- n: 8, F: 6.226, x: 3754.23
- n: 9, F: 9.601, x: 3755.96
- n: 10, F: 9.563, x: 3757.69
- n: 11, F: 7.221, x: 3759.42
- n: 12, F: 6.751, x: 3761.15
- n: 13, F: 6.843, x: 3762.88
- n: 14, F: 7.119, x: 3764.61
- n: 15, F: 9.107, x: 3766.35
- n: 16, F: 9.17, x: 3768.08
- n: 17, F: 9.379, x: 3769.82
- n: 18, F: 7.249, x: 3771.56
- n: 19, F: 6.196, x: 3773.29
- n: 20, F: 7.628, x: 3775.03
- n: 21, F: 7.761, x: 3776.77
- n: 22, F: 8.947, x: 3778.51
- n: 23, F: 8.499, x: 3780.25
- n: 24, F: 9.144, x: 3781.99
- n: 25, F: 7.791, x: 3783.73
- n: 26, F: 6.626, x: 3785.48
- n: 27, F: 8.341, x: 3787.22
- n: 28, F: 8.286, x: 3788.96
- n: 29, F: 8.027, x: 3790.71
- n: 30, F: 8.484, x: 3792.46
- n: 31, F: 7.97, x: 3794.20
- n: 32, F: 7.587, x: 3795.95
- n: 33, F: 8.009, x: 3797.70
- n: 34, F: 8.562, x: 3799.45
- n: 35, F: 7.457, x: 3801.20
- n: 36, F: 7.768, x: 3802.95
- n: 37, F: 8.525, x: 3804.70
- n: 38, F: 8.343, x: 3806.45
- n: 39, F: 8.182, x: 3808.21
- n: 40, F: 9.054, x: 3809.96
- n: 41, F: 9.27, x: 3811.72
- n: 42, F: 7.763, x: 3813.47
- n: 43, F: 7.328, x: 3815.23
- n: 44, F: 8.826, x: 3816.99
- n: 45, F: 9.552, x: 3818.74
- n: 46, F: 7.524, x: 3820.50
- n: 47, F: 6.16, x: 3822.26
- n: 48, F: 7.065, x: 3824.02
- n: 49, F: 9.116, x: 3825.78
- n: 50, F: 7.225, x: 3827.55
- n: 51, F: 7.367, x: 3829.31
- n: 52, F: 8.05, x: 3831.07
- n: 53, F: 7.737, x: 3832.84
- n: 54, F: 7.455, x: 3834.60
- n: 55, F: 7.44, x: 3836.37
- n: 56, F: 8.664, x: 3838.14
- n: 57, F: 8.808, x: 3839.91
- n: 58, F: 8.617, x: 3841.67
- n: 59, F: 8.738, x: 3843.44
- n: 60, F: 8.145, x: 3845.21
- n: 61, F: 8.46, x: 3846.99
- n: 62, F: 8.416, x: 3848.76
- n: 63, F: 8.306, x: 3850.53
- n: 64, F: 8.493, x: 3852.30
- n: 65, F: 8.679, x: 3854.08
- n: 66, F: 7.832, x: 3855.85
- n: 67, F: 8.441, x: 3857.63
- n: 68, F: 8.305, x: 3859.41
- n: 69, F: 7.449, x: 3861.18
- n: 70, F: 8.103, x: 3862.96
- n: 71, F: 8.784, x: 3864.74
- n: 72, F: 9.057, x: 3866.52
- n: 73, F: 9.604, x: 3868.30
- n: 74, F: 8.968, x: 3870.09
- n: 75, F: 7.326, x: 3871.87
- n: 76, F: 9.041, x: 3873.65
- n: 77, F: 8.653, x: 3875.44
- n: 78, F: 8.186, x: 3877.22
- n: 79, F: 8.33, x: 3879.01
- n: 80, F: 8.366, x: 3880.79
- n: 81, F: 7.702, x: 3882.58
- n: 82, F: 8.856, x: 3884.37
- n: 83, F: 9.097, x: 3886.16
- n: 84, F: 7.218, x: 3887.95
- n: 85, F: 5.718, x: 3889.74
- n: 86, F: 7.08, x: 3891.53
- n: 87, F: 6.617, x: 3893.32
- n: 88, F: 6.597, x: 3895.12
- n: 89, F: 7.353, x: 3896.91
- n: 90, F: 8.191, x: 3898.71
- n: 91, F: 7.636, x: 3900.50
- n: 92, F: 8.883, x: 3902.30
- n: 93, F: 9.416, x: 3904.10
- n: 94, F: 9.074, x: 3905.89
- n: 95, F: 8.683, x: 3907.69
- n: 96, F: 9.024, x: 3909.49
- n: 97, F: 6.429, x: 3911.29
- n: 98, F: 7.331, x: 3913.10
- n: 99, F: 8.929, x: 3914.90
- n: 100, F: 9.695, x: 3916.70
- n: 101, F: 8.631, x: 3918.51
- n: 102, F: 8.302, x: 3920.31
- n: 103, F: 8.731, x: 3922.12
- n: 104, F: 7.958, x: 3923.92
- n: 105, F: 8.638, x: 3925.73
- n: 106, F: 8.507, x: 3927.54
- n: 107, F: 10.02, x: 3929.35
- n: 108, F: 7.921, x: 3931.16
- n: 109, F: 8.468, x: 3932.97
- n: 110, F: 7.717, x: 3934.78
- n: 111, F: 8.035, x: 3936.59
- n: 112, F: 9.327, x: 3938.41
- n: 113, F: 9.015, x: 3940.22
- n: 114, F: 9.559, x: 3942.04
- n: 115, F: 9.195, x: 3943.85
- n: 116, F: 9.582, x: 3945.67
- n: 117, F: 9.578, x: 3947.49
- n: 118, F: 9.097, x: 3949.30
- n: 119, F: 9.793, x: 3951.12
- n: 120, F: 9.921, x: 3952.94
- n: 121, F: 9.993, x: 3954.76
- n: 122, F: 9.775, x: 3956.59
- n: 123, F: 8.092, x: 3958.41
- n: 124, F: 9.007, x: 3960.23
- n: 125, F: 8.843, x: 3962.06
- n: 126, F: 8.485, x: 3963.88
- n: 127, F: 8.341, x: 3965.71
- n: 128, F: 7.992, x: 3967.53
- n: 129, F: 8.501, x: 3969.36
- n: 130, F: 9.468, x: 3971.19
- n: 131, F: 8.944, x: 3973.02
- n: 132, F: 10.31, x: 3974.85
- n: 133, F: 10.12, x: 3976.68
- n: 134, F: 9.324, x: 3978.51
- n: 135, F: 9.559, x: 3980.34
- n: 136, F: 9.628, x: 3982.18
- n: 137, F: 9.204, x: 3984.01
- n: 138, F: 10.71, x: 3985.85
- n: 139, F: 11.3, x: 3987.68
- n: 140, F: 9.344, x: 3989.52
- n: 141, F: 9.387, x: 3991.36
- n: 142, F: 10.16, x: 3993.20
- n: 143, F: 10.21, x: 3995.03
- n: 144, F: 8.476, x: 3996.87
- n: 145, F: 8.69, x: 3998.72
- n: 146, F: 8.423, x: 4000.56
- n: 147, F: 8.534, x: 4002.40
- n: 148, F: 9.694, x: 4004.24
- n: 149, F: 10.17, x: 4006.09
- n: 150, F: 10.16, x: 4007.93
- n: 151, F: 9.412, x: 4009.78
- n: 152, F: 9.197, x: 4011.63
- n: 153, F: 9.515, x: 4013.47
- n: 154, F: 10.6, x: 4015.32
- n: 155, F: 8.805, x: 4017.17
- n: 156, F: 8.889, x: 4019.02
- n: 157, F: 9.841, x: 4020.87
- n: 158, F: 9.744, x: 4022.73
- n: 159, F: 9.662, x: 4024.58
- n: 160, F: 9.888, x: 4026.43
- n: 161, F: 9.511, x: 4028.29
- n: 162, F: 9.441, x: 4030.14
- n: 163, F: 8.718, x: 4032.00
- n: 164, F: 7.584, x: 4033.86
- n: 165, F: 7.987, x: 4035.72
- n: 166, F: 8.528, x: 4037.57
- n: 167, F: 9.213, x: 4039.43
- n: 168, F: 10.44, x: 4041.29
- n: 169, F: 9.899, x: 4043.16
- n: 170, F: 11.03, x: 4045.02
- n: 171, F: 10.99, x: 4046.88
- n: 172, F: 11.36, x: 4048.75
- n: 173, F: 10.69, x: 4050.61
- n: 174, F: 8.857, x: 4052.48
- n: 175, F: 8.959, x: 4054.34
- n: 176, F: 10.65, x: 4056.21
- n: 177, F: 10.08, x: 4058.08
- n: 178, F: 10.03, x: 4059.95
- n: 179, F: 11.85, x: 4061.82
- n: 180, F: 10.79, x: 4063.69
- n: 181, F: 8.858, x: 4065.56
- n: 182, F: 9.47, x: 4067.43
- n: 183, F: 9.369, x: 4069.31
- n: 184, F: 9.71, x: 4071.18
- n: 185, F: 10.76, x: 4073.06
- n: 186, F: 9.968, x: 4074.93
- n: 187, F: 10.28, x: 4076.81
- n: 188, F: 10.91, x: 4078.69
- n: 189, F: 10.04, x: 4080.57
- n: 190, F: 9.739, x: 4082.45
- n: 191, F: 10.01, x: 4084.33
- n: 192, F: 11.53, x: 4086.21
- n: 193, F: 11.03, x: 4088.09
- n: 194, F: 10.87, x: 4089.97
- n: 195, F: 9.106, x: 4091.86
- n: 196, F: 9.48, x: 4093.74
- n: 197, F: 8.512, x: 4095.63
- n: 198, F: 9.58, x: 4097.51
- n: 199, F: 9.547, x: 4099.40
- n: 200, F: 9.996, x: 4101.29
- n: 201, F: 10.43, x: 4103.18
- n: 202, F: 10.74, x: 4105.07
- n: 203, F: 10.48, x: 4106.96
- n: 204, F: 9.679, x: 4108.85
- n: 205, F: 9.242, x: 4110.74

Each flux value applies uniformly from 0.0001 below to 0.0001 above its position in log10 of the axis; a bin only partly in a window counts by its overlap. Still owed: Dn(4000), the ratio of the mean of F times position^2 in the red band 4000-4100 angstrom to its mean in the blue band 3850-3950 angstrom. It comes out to 1.26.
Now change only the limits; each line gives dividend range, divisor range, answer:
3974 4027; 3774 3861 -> 1.30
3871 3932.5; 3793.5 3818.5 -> 1.05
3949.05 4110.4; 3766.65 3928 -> 1.30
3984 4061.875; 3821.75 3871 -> 1.29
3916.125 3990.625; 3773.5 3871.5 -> 1.20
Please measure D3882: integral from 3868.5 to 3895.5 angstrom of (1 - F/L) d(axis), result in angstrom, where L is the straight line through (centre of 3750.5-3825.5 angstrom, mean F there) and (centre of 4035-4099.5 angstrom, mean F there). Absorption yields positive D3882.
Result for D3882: 2.3 angstrom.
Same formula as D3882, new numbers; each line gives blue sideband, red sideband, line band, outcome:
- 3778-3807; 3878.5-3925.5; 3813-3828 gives 0.47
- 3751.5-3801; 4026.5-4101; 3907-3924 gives 0.90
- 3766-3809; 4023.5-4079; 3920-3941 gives 1.14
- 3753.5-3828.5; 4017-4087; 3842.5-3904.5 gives 3.17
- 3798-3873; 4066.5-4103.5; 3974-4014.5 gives -1.13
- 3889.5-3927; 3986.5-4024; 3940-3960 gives -1.62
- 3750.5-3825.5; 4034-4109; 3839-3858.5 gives -0.14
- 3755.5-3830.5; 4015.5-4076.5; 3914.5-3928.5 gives 0.38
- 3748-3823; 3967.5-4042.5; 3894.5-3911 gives 0.87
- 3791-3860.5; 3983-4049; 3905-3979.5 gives 1.02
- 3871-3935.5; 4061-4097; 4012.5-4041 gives 0.92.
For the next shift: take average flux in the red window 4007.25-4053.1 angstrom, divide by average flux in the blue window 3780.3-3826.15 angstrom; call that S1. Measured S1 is 1.2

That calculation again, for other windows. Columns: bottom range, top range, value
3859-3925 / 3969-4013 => 1.17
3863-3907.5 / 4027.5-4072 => 1.19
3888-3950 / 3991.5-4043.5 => 1.12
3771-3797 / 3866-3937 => 1.04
